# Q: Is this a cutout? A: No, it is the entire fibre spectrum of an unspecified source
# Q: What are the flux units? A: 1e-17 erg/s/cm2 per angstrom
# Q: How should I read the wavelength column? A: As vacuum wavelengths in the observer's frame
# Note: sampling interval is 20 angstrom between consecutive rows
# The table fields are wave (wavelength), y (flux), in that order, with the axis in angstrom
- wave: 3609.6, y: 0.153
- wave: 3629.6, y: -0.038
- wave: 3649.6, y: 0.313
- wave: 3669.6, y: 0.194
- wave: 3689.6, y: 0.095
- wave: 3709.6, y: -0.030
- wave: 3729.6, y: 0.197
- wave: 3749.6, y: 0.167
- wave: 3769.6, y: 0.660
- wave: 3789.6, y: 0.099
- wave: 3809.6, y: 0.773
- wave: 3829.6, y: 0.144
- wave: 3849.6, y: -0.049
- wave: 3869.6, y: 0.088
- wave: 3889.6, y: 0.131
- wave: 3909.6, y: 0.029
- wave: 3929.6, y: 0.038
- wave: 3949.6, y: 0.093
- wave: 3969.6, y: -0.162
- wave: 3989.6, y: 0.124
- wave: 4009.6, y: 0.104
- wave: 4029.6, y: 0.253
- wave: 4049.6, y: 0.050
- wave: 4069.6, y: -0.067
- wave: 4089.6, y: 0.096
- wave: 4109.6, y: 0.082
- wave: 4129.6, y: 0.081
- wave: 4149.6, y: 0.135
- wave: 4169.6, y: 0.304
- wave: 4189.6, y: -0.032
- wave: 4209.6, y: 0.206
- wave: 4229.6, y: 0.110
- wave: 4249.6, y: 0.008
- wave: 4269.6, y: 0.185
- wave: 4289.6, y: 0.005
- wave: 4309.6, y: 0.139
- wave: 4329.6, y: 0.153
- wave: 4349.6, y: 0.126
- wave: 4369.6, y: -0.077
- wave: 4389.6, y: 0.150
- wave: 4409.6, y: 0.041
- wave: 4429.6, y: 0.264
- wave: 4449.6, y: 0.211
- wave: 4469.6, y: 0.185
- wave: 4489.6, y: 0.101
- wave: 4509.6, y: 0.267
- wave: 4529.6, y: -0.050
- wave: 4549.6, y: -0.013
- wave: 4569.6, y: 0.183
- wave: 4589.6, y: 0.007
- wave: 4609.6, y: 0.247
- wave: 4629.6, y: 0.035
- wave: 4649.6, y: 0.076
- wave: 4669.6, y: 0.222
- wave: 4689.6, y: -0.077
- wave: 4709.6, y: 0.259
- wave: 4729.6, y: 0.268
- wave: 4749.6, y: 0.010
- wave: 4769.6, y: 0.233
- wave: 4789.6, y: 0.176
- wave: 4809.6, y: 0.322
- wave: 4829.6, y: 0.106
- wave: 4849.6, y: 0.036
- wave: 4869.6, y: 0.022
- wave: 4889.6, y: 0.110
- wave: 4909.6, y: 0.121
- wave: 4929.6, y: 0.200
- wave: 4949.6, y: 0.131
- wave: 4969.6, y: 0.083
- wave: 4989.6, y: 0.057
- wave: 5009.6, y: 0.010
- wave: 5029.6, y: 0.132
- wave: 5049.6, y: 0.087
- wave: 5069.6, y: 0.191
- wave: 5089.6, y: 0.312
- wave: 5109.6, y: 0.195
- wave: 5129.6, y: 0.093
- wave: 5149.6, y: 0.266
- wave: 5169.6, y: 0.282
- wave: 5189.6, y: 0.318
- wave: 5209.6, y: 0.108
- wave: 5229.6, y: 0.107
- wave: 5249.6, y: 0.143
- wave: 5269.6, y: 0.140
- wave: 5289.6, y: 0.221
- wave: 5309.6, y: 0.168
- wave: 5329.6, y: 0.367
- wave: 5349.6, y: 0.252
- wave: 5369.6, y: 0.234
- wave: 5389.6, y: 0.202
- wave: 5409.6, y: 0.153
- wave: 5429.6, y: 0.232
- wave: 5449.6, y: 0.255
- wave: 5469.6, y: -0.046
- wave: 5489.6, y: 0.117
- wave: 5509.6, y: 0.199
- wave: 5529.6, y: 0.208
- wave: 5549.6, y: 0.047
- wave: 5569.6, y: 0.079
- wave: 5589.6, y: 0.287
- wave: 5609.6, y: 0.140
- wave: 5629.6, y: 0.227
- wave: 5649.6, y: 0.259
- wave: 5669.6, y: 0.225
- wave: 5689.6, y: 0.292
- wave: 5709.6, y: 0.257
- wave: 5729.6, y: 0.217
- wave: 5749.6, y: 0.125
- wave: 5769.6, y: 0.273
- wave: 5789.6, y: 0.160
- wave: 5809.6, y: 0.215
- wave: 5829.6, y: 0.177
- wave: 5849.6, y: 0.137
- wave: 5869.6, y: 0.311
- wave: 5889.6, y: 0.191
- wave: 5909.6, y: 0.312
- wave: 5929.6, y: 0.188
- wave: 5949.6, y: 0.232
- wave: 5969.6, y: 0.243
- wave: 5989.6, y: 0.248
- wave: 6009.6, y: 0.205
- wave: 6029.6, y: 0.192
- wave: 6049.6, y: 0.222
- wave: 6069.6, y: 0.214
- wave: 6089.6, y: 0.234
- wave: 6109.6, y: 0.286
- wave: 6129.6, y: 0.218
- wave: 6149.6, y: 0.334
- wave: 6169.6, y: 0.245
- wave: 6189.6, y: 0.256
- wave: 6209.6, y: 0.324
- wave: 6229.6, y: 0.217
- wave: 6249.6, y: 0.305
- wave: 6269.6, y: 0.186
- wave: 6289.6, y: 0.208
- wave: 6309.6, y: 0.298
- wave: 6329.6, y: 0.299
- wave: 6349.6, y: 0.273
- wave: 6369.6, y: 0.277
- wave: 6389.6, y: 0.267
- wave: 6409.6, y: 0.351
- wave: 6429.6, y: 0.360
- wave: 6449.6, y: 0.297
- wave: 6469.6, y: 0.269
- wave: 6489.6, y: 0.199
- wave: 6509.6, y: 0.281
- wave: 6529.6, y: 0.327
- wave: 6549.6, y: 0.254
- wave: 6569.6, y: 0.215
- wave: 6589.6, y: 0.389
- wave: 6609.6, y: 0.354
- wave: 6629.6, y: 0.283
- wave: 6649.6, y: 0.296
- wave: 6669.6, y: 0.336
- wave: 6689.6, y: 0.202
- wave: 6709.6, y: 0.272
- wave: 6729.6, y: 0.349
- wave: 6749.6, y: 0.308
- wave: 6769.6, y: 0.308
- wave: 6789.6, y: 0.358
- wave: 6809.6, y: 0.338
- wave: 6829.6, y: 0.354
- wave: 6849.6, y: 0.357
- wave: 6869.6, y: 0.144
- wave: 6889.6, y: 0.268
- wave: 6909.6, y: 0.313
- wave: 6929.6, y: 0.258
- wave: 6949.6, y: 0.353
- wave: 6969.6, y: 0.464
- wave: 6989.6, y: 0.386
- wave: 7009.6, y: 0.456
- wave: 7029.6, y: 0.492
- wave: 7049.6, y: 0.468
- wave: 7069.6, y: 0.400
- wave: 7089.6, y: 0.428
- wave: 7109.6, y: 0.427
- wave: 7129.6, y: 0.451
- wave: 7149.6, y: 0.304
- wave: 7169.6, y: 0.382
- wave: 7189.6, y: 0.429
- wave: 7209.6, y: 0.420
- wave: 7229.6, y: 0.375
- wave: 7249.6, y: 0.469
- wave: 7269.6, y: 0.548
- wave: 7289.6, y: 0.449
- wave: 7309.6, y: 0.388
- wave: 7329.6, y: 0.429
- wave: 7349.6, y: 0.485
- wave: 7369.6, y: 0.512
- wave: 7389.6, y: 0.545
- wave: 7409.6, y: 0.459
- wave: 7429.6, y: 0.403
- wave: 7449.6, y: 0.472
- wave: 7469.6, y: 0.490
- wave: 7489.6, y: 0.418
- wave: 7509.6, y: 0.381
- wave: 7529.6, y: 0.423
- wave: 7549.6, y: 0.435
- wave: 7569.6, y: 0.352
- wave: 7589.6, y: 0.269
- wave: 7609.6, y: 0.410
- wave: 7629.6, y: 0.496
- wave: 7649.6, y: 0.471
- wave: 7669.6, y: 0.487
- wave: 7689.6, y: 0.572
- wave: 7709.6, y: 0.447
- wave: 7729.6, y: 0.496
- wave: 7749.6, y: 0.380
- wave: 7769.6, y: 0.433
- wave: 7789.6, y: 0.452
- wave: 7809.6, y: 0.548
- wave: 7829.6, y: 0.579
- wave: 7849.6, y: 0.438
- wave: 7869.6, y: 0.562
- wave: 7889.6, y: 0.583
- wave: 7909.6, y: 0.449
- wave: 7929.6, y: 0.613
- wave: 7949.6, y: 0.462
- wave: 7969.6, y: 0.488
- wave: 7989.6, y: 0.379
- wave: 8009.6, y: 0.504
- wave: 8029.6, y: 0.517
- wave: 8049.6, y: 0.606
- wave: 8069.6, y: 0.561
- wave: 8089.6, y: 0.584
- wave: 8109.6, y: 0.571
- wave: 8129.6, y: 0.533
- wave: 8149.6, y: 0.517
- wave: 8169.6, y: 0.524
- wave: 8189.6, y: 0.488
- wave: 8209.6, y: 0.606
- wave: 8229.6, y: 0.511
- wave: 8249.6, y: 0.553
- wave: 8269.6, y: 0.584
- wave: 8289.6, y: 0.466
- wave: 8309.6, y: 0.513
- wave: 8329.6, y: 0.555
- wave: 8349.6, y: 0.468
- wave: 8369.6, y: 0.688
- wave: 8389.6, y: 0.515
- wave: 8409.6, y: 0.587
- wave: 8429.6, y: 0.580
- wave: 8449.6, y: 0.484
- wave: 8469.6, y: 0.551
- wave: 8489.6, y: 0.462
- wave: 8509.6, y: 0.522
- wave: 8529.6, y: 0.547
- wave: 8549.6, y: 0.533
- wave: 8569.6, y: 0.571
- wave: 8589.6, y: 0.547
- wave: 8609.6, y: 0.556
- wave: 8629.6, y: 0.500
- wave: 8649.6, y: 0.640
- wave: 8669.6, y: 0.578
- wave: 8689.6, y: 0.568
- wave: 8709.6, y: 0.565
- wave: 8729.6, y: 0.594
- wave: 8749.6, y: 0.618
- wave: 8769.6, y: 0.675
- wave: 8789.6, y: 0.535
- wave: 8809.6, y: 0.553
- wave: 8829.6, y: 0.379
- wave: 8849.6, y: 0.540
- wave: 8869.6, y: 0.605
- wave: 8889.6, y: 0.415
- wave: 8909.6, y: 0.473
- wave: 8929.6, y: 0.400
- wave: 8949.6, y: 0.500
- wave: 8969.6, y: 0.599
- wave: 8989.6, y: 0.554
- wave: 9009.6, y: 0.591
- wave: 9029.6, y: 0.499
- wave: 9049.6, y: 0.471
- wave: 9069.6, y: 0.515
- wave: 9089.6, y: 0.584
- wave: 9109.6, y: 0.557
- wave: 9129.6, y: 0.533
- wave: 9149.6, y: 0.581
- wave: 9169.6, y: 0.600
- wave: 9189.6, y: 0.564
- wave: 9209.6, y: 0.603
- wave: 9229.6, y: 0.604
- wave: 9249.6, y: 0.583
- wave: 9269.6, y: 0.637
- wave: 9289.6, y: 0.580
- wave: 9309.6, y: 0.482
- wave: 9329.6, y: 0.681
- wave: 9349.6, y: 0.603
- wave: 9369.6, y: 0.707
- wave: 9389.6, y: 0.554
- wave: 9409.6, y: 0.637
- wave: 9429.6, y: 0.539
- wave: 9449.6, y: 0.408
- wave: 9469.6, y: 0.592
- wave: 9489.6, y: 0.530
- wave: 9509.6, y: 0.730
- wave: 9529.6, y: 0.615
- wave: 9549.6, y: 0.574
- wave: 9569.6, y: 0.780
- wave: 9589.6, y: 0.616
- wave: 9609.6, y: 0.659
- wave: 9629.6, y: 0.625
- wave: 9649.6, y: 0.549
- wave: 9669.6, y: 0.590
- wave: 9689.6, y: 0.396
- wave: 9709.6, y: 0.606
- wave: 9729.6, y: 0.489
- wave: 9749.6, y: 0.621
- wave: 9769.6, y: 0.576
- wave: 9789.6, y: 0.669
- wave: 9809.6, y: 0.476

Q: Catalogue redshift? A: 0.746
